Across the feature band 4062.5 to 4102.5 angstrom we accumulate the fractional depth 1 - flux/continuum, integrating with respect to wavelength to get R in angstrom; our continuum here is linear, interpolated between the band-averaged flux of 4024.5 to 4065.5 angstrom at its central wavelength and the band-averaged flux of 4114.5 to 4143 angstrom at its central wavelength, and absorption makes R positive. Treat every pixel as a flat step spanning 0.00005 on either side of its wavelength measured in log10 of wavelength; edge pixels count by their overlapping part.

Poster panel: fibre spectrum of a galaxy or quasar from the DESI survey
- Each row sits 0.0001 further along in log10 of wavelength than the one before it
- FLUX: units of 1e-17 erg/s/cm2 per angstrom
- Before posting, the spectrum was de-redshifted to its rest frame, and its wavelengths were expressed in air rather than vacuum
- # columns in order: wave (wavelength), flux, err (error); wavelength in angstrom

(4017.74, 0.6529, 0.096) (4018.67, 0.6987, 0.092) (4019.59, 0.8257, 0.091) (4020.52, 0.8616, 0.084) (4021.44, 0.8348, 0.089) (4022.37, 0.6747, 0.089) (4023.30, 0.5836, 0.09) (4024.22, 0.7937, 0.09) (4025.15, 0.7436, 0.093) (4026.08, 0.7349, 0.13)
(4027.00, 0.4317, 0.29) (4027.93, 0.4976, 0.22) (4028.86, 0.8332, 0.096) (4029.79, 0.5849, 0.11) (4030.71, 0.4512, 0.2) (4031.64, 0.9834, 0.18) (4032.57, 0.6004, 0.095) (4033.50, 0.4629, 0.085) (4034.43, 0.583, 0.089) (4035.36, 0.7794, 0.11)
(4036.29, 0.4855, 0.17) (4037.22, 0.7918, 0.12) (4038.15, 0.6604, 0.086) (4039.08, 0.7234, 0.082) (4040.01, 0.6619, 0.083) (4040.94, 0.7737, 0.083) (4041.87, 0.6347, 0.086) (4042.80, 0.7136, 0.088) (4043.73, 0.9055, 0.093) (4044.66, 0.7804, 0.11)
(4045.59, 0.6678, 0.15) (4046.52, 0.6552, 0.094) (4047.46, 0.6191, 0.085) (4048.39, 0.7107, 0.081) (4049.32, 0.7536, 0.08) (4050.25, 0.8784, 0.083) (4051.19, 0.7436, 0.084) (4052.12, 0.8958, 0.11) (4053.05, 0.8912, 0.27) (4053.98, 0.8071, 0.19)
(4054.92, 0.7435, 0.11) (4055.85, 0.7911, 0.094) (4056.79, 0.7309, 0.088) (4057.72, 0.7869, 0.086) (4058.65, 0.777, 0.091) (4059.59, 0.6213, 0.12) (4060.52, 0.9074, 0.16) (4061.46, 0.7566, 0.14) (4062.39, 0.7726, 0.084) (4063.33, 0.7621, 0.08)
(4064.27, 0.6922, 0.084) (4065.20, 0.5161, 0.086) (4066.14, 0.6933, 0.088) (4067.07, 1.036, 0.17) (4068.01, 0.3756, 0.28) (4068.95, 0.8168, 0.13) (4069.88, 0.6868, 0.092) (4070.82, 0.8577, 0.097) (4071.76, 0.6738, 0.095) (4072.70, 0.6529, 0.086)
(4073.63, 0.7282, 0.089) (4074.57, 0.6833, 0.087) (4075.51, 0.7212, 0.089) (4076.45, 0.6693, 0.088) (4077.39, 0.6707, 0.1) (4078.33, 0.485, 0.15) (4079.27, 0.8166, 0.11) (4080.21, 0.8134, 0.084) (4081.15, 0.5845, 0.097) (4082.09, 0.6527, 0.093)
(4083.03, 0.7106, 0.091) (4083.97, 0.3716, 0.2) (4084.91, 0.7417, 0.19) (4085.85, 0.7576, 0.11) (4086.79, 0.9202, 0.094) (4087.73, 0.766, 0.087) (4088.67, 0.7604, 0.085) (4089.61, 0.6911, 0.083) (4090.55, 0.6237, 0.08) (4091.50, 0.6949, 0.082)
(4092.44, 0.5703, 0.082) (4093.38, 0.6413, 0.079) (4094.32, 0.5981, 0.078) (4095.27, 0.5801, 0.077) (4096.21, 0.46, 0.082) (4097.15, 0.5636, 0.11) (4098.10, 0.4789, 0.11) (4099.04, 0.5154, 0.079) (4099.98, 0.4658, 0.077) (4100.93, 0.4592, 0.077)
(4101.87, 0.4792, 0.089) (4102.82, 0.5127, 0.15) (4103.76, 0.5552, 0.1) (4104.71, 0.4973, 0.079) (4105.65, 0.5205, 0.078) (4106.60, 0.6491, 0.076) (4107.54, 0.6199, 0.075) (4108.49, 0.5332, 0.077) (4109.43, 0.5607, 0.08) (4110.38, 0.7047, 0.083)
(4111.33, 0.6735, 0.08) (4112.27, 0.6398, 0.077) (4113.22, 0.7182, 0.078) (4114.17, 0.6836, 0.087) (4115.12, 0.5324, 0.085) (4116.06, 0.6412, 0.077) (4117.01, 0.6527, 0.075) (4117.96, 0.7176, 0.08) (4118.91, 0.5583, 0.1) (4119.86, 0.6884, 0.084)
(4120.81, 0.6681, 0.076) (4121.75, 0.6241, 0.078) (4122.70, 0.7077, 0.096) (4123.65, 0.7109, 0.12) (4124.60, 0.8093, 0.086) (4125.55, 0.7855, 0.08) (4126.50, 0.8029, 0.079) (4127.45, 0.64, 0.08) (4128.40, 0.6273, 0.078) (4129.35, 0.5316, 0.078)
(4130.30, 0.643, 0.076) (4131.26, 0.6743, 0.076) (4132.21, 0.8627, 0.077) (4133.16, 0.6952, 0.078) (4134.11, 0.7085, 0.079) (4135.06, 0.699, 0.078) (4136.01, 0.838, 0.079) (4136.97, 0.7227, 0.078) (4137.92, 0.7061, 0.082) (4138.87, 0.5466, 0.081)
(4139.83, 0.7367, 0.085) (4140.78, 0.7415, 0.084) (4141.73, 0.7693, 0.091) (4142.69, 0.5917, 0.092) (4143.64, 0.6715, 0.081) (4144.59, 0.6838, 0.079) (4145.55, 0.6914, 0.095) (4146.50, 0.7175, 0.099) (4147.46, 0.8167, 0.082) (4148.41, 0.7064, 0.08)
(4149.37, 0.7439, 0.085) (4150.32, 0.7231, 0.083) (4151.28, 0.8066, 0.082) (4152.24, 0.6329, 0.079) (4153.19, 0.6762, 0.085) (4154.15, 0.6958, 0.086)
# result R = 2.8 angstrom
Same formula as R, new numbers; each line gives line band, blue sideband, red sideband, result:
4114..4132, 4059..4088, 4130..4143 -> 1.0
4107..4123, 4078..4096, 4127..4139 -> 0.9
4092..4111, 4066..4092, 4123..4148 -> 4.2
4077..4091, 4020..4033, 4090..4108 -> -2.7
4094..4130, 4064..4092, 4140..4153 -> 4.9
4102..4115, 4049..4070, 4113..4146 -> 2.0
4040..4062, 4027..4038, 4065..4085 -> -3.6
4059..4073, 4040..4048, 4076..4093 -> -0.5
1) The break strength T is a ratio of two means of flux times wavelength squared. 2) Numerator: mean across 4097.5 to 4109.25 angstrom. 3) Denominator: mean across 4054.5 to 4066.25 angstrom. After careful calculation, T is 0.73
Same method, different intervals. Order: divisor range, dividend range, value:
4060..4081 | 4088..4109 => 0.81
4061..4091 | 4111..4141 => 1.00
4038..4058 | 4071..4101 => 0.87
